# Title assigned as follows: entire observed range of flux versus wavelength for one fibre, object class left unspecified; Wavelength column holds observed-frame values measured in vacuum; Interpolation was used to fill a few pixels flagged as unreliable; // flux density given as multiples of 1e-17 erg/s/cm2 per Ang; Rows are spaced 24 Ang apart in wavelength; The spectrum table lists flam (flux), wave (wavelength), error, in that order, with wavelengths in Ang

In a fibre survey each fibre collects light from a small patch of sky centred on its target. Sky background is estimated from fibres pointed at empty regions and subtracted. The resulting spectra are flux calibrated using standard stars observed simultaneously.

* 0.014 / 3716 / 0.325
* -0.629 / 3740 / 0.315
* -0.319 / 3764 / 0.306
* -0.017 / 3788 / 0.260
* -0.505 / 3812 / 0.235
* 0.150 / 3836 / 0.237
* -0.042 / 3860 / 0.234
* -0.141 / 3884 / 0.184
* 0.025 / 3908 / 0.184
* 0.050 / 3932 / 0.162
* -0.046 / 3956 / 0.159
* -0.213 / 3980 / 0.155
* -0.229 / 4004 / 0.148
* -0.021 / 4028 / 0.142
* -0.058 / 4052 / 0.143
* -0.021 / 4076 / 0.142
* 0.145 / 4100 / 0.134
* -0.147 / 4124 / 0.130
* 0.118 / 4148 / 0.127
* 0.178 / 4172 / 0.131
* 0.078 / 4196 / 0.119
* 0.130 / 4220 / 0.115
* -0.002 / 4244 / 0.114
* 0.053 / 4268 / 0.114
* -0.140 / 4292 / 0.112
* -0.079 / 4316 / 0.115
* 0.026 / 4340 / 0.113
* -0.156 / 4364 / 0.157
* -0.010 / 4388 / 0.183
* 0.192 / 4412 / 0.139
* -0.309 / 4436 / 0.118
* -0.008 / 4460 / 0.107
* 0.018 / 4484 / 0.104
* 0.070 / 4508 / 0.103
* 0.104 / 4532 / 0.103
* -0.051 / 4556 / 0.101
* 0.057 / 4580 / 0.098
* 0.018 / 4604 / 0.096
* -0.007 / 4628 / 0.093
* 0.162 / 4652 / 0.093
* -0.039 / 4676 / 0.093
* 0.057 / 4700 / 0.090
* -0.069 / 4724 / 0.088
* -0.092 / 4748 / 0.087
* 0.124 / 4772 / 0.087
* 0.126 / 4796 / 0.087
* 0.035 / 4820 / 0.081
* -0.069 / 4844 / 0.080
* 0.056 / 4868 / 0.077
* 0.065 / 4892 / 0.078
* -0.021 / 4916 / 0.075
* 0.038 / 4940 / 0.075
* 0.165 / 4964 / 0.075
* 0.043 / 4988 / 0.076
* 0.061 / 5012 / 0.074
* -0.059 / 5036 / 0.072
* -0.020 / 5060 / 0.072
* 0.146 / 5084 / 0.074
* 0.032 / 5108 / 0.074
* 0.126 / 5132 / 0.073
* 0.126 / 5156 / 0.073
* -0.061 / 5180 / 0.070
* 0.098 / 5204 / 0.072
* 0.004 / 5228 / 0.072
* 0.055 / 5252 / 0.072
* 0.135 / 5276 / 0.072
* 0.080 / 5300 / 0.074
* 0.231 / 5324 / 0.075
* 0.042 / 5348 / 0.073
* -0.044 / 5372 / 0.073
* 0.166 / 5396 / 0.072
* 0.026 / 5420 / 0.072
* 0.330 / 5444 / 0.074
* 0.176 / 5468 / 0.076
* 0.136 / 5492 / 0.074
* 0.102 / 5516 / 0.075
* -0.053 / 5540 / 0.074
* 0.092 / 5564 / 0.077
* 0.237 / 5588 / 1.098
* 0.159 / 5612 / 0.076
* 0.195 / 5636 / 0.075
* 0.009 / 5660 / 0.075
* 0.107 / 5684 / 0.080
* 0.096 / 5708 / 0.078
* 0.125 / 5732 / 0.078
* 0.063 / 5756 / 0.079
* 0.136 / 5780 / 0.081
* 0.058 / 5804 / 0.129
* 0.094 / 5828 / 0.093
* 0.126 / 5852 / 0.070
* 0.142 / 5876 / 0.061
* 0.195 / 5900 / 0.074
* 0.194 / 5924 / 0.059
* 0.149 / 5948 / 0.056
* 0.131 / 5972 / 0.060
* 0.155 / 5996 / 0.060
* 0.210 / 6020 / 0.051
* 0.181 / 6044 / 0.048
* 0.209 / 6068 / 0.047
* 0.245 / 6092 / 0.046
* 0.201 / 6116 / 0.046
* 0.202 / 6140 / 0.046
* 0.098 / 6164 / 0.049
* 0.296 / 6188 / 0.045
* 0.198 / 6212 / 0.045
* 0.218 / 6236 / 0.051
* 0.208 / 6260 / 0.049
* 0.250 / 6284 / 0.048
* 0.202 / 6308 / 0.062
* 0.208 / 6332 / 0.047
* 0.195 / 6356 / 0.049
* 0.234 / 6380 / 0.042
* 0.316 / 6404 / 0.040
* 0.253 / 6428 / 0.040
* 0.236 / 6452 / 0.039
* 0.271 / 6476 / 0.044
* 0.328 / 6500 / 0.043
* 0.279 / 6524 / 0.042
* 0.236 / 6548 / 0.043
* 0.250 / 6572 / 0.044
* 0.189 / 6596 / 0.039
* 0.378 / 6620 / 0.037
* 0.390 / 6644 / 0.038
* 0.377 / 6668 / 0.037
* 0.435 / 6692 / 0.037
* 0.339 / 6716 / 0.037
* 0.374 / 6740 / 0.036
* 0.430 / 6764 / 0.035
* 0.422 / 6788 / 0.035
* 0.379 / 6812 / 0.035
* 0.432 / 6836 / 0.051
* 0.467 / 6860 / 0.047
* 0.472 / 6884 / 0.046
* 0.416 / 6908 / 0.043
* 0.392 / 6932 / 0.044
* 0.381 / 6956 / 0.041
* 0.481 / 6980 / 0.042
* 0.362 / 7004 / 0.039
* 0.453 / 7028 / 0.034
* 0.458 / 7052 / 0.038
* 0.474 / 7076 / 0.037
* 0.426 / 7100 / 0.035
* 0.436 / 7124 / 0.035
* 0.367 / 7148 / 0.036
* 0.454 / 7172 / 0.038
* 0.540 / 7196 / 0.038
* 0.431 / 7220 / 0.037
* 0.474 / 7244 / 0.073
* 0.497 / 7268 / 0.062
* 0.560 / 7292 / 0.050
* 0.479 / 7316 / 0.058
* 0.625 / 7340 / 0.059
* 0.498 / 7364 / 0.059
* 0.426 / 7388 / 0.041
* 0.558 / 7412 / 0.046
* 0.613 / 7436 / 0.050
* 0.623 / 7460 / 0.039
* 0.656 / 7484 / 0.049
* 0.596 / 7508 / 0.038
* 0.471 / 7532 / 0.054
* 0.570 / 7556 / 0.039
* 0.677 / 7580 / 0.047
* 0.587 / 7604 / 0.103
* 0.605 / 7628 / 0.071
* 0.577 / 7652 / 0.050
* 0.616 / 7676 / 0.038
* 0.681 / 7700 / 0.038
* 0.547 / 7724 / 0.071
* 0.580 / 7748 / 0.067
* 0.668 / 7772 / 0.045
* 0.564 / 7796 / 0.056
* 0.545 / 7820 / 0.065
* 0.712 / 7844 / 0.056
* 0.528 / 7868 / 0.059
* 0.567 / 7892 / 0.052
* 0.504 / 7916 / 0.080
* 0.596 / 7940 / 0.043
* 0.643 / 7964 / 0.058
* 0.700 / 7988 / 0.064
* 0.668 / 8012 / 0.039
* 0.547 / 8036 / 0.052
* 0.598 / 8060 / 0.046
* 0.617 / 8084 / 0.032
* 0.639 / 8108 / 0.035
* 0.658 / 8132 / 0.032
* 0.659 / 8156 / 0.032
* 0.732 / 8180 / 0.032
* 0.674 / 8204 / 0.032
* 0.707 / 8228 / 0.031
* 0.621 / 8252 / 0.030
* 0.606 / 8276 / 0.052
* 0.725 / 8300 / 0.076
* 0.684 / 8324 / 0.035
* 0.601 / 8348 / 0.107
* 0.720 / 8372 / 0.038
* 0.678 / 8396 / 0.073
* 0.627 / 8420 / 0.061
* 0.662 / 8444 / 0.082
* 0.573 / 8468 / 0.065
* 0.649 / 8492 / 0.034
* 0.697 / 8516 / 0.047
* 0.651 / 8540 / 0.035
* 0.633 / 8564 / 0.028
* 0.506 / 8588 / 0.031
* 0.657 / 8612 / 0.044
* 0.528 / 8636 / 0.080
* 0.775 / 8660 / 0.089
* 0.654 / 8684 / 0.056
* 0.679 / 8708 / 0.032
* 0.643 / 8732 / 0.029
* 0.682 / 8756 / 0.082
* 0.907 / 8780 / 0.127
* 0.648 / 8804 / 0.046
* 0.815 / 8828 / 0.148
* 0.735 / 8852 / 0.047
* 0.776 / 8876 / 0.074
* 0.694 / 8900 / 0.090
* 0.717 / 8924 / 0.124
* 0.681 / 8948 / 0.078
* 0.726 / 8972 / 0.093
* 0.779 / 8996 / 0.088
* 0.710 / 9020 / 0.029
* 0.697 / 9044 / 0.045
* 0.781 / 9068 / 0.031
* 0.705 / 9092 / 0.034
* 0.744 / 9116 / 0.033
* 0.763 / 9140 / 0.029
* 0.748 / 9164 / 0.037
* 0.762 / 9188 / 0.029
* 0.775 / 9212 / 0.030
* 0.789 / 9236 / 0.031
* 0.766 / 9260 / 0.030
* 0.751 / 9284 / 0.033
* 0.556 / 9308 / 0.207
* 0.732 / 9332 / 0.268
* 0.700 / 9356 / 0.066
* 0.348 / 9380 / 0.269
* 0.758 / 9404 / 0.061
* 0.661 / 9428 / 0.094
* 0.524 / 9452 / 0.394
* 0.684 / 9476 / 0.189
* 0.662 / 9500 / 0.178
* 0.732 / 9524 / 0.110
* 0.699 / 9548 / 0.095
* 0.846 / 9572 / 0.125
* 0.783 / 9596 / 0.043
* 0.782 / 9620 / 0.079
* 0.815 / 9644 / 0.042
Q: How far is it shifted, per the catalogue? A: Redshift 0.66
